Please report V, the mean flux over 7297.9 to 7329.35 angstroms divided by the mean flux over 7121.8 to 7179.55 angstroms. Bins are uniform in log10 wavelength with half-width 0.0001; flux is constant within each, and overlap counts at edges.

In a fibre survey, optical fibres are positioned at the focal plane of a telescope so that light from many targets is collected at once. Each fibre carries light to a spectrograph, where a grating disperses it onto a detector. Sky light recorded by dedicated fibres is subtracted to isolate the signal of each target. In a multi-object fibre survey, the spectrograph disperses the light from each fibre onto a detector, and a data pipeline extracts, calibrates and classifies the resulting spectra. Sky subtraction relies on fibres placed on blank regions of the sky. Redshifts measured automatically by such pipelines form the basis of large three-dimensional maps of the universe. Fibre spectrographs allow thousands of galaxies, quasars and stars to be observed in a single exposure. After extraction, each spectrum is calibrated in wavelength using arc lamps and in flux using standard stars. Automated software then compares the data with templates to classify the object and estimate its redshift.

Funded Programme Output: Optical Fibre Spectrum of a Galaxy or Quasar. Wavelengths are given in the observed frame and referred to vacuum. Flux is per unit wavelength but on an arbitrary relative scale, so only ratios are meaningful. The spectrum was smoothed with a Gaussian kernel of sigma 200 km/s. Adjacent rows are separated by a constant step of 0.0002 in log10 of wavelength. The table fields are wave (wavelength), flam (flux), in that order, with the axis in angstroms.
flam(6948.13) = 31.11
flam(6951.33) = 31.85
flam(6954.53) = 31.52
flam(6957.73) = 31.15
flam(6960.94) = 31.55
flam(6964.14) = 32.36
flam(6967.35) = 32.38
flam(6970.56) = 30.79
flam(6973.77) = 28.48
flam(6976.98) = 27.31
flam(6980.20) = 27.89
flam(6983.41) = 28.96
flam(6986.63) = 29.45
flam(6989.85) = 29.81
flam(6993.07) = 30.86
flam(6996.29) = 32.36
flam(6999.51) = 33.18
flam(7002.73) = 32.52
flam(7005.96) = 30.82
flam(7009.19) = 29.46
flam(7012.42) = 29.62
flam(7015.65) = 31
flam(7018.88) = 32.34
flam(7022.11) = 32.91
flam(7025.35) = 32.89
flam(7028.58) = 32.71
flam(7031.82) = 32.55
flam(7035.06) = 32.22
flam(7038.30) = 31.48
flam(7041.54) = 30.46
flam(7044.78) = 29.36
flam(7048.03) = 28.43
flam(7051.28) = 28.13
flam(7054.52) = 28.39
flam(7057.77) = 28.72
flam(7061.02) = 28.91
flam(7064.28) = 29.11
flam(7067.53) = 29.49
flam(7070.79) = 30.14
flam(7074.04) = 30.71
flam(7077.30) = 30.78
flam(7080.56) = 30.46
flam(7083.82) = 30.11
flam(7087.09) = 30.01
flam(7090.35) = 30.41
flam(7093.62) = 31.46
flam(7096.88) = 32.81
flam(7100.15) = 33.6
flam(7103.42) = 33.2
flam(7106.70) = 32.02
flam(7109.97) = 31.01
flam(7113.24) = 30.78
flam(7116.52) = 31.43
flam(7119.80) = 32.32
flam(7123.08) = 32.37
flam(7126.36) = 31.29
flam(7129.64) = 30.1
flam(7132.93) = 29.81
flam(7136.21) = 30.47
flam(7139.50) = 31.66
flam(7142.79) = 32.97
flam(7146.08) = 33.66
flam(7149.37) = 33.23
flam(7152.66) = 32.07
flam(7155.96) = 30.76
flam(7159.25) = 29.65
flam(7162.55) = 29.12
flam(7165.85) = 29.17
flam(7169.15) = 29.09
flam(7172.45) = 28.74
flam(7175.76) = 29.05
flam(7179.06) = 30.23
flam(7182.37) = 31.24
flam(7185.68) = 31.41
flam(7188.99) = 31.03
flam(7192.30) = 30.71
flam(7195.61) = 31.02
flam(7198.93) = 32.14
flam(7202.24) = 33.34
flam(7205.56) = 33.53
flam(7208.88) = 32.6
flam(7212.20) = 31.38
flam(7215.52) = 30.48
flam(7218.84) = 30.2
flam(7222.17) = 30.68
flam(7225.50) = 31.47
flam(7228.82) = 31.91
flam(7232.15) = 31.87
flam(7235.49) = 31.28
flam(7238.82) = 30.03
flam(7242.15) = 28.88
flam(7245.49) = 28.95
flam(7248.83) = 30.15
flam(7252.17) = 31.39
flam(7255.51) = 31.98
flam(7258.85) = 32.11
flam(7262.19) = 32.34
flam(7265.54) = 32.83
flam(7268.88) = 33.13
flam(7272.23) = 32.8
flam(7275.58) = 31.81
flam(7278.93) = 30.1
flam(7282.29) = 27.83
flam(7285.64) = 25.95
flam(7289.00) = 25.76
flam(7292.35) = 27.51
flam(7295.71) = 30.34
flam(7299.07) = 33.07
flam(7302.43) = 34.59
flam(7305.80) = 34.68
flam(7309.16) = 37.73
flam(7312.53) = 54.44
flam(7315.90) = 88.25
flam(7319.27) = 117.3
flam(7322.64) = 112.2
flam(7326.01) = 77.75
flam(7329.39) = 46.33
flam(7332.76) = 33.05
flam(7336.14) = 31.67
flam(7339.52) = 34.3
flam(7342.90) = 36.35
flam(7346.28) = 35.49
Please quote 2.1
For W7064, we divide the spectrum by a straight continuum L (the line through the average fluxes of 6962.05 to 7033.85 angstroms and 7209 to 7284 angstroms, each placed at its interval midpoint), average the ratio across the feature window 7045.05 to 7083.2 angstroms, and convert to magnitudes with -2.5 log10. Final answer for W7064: 0.06 mag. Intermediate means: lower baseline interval 31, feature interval 29.4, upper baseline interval 31.1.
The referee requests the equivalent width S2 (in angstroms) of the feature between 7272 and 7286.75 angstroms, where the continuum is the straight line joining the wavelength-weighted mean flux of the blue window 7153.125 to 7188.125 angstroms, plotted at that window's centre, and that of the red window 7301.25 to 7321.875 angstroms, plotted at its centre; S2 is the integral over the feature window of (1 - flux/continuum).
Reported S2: 7.0 angstroms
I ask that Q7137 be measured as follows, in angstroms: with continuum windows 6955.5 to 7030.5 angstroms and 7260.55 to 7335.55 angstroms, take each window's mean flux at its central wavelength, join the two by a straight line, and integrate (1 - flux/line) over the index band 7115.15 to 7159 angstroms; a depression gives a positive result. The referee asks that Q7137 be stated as 7.05 angstroms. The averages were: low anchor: 30.9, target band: 31.6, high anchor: 45.3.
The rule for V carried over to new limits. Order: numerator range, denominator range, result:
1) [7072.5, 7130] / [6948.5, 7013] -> 1.03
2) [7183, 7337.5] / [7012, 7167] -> 1.23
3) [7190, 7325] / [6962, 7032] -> 1.22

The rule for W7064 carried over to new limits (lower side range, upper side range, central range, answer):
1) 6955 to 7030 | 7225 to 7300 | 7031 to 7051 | 0.01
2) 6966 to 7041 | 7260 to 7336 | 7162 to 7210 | 0.28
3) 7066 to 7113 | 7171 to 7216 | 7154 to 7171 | 0.06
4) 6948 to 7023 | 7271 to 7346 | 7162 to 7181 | 0.32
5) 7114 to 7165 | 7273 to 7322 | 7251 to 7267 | 0.26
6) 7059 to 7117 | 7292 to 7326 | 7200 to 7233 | 0.43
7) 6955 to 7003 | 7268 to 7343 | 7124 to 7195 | 0.25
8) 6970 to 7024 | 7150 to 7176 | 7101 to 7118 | -0.06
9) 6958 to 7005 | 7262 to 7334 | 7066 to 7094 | 0.17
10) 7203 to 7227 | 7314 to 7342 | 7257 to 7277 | 0.41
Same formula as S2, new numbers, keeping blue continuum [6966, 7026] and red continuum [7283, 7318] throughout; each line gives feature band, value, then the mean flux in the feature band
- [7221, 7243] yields 4.0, 31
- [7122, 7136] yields 1.6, 30.8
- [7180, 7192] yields 1.7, 31.1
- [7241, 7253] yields 2.7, 29.8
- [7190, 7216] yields 3.5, 31.9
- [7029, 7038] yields -0.1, 32.3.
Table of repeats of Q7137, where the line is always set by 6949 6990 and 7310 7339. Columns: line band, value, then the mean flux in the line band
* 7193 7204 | 4.52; 32.1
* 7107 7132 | 8.01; 31.3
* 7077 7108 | 8.42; 31.5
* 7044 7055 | 2.89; 28.5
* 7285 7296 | 6.34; 27.2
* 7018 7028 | 0.89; 32.8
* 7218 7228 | 4.58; 30.9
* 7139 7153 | 4.59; 32.9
